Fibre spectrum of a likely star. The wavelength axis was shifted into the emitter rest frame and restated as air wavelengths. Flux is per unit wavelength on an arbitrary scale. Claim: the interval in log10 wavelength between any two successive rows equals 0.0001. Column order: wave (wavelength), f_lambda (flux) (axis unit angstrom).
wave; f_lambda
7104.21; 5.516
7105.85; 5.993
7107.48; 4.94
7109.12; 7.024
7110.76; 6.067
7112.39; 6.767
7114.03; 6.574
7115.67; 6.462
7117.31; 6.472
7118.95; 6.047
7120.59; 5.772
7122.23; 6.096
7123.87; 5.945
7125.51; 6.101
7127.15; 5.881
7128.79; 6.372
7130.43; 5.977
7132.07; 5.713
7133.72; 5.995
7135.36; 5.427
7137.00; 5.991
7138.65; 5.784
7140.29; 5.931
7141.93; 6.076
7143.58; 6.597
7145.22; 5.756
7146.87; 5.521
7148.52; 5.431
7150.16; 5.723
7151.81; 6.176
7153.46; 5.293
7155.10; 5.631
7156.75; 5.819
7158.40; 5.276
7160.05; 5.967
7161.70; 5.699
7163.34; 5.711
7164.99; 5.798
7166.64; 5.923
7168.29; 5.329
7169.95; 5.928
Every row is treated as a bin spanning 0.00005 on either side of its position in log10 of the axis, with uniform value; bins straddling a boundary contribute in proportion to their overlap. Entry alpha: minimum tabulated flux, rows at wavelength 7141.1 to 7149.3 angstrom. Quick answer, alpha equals 5.431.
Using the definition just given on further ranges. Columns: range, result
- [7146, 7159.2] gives 5.276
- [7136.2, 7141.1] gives 5.784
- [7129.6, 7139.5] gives 5.427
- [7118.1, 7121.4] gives 5.772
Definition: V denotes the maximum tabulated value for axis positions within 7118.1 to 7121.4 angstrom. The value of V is 6.047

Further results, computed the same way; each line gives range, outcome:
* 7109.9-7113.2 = 6.767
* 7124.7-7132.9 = 6.372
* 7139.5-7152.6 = 6.597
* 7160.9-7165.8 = 5.798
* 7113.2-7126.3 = 6.574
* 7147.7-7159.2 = 6.176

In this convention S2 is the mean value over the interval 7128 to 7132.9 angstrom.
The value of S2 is 6.01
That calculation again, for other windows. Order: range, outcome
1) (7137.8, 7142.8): 5.93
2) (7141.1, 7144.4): 6.34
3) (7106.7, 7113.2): 6.21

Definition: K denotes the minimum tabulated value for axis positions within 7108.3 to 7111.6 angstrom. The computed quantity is 6.067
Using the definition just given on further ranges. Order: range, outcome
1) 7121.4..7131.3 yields 5.881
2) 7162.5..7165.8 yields 5.711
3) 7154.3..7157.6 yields 5.631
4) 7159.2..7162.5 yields 5.699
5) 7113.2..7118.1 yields 6.462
